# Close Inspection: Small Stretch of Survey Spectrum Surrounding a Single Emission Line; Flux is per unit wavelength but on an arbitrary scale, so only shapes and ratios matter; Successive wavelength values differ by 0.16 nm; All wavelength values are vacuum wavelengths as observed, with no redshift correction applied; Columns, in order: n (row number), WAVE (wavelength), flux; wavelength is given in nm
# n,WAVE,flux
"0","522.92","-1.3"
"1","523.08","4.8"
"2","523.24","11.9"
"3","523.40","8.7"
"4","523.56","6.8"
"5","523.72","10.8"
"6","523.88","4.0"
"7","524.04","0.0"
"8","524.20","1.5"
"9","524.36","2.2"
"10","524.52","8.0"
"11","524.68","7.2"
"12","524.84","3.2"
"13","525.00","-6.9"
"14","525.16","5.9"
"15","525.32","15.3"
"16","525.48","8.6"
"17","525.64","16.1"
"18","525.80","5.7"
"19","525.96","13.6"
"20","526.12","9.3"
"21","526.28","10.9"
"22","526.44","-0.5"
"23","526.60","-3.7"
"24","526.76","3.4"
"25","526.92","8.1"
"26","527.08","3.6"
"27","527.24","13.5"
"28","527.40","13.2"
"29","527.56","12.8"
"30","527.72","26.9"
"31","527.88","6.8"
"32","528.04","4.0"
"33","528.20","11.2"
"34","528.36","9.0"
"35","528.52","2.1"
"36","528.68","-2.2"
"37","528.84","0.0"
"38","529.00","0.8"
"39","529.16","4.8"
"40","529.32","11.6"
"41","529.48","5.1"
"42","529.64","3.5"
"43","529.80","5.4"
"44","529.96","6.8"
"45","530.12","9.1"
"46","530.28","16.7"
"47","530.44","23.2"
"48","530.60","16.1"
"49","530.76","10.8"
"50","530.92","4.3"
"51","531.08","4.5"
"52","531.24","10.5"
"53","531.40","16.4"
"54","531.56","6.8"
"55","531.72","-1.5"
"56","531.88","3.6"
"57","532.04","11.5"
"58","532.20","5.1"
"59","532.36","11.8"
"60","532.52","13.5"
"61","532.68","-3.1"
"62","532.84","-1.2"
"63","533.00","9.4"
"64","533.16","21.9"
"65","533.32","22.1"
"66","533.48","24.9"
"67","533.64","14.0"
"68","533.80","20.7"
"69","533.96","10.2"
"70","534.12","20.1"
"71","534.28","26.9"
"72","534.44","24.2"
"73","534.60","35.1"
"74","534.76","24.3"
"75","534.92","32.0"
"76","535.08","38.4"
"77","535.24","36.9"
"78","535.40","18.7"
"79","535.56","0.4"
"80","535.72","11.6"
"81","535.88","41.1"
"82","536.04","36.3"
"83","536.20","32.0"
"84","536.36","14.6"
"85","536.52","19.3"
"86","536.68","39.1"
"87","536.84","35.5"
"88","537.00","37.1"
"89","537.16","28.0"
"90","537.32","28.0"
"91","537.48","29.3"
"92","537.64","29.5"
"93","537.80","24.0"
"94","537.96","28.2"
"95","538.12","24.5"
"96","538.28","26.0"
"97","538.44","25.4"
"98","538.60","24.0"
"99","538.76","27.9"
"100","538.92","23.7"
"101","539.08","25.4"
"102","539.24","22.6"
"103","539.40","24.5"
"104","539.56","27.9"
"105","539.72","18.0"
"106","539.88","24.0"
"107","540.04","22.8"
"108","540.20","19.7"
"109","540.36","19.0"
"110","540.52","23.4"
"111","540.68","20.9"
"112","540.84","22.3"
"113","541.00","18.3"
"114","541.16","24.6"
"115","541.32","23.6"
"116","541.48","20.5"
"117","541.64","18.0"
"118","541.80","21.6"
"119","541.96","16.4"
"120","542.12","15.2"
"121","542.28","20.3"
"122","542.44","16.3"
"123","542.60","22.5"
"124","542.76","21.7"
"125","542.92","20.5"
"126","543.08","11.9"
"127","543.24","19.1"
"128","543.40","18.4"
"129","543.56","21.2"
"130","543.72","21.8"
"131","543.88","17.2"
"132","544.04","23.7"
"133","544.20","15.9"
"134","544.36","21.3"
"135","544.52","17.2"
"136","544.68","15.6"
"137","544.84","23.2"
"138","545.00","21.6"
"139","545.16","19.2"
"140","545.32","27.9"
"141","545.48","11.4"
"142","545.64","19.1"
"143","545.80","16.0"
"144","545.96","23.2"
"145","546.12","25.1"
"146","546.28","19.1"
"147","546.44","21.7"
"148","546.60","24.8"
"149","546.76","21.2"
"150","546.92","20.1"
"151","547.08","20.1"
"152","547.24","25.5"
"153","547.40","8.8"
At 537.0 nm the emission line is Lyman alpha 1216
